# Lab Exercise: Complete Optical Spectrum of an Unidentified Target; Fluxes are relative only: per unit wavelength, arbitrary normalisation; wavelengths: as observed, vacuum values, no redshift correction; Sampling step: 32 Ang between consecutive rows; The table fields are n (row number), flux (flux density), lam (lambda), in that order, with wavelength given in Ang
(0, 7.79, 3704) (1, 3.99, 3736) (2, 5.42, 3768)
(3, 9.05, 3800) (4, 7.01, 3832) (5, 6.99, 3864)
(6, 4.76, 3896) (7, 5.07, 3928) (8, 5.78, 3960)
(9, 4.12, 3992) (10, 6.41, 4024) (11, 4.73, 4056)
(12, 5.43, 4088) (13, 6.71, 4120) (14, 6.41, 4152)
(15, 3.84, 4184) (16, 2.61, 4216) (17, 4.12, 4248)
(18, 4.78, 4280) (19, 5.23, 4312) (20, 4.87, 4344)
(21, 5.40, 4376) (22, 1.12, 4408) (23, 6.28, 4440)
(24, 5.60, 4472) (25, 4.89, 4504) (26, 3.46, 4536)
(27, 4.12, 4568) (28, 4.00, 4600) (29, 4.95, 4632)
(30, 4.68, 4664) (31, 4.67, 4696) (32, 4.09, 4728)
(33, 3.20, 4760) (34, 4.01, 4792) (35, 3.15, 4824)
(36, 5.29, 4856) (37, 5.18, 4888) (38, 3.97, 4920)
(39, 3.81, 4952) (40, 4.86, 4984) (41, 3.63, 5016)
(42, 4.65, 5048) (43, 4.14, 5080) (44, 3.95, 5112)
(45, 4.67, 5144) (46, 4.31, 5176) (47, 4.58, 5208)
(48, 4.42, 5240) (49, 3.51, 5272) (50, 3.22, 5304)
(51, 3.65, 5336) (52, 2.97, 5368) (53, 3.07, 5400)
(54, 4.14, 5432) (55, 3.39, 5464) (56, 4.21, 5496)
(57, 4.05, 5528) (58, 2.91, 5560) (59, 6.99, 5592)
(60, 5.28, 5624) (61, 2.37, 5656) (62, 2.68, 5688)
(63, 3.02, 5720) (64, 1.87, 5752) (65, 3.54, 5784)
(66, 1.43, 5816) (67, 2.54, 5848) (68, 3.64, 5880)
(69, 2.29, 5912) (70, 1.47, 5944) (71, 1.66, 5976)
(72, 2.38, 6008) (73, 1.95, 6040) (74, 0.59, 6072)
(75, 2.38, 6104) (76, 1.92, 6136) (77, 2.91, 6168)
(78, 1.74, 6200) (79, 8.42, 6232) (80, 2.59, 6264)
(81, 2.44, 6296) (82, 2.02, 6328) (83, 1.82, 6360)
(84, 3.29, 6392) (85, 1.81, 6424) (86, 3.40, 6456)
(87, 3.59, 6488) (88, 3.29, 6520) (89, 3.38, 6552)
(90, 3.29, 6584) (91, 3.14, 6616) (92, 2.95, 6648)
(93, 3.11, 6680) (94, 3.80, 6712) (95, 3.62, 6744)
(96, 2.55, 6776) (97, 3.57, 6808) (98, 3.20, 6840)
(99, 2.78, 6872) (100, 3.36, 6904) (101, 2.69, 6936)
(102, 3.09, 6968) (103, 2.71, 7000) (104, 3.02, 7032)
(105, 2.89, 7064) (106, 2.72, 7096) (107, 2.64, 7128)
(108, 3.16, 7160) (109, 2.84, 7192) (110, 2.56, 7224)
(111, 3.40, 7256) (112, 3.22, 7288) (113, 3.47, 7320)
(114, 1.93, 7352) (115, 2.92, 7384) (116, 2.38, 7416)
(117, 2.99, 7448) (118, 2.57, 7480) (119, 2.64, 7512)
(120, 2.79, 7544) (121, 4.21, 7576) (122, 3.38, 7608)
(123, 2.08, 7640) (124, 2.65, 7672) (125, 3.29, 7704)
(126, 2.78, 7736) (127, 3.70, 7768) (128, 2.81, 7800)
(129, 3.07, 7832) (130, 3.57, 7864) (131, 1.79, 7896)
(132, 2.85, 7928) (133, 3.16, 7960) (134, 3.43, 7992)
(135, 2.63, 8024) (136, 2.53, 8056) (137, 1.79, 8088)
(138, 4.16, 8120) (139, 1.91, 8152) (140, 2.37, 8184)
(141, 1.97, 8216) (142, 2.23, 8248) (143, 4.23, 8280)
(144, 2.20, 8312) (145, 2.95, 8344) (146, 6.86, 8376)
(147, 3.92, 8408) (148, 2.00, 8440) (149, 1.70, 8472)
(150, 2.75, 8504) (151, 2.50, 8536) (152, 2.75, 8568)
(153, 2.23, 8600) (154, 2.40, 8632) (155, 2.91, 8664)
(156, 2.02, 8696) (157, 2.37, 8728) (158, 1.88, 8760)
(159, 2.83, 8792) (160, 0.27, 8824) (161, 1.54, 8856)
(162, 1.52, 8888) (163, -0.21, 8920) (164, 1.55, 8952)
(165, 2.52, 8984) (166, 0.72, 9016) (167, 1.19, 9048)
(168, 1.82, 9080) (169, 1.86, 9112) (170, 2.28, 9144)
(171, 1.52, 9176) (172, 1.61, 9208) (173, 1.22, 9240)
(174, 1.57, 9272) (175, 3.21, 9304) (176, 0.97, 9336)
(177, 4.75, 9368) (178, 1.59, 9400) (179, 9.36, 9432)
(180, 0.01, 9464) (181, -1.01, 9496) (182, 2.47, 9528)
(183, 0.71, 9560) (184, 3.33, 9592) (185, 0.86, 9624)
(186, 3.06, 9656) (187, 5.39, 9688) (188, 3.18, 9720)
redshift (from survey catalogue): 0.67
